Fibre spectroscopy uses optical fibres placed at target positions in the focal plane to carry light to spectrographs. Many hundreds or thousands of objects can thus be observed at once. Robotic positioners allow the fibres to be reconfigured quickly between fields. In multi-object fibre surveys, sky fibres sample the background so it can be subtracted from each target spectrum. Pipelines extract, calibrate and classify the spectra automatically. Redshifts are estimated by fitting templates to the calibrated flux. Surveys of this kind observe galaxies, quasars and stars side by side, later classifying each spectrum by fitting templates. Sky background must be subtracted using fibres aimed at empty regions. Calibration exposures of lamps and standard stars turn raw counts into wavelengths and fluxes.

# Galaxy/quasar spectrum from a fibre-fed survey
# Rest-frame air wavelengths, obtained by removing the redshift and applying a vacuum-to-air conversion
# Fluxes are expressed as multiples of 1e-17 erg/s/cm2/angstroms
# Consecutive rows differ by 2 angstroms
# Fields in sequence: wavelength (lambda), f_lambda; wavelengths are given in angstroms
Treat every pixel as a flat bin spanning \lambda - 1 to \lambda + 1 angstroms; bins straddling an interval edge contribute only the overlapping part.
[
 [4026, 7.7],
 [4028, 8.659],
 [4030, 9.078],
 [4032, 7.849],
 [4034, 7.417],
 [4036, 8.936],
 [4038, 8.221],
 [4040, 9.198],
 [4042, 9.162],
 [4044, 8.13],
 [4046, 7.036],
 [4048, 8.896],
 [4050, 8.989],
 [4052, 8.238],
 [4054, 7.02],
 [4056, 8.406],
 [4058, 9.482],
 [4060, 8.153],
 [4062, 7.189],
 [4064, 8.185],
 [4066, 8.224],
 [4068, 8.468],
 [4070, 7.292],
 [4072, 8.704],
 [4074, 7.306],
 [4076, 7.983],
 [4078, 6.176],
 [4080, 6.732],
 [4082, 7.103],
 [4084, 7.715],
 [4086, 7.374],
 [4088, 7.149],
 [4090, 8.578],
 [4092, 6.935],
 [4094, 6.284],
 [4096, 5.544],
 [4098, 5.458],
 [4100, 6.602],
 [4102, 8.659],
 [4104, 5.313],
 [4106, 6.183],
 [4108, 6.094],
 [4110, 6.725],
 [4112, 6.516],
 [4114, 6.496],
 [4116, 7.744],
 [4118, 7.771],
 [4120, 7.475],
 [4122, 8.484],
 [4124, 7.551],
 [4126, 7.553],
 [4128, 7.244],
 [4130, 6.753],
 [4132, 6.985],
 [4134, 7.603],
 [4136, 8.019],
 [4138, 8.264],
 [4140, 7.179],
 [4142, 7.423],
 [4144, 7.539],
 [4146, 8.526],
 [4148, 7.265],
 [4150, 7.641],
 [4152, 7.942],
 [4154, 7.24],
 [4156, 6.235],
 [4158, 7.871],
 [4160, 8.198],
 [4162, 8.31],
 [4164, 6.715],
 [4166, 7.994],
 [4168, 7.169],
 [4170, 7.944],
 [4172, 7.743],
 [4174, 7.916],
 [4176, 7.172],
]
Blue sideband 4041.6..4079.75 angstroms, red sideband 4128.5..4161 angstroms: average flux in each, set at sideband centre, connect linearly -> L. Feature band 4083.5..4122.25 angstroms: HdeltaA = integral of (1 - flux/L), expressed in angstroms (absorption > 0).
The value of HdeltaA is 4.3 angstroms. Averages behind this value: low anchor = 8.01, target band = 6.92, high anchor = 7.54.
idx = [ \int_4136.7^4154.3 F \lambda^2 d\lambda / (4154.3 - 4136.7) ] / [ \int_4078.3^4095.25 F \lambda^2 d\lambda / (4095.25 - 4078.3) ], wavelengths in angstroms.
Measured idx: 1.10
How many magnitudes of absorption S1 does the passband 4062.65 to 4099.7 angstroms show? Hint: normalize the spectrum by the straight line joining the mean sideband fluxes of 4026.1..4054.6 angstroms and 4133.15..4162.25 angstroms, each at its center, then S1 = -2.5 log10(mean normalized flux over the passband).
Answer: 0.12 mag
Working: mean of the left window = 8.34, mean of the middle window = 7.28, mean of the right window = 7.67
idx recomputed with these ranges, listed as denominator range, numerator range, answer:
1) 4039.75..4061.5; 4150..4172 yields 0.95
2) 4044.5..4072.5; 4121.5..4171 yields 0.97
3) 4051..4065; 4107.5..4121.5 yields 0.90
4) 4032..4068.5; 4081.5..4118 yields 0.84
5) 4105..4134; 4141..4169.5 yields 1.08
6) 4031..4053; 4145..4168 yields 0.96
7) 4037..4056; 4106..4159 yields 0.92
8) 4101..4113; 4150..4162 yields 1.18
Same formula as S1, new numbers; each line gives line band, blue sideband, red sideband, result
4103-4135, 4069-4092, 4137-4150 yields 0.08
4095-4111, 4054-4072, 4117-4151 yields 0.23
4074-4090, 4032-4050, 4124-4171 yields 0.11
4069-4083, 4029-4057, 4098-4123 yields 0.05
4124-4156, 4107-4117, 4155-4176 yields -0.05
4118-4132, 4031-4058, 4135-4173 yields 0.05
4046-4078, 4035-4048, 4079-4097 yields -0.03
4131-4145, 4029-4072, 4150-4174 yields 0.02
